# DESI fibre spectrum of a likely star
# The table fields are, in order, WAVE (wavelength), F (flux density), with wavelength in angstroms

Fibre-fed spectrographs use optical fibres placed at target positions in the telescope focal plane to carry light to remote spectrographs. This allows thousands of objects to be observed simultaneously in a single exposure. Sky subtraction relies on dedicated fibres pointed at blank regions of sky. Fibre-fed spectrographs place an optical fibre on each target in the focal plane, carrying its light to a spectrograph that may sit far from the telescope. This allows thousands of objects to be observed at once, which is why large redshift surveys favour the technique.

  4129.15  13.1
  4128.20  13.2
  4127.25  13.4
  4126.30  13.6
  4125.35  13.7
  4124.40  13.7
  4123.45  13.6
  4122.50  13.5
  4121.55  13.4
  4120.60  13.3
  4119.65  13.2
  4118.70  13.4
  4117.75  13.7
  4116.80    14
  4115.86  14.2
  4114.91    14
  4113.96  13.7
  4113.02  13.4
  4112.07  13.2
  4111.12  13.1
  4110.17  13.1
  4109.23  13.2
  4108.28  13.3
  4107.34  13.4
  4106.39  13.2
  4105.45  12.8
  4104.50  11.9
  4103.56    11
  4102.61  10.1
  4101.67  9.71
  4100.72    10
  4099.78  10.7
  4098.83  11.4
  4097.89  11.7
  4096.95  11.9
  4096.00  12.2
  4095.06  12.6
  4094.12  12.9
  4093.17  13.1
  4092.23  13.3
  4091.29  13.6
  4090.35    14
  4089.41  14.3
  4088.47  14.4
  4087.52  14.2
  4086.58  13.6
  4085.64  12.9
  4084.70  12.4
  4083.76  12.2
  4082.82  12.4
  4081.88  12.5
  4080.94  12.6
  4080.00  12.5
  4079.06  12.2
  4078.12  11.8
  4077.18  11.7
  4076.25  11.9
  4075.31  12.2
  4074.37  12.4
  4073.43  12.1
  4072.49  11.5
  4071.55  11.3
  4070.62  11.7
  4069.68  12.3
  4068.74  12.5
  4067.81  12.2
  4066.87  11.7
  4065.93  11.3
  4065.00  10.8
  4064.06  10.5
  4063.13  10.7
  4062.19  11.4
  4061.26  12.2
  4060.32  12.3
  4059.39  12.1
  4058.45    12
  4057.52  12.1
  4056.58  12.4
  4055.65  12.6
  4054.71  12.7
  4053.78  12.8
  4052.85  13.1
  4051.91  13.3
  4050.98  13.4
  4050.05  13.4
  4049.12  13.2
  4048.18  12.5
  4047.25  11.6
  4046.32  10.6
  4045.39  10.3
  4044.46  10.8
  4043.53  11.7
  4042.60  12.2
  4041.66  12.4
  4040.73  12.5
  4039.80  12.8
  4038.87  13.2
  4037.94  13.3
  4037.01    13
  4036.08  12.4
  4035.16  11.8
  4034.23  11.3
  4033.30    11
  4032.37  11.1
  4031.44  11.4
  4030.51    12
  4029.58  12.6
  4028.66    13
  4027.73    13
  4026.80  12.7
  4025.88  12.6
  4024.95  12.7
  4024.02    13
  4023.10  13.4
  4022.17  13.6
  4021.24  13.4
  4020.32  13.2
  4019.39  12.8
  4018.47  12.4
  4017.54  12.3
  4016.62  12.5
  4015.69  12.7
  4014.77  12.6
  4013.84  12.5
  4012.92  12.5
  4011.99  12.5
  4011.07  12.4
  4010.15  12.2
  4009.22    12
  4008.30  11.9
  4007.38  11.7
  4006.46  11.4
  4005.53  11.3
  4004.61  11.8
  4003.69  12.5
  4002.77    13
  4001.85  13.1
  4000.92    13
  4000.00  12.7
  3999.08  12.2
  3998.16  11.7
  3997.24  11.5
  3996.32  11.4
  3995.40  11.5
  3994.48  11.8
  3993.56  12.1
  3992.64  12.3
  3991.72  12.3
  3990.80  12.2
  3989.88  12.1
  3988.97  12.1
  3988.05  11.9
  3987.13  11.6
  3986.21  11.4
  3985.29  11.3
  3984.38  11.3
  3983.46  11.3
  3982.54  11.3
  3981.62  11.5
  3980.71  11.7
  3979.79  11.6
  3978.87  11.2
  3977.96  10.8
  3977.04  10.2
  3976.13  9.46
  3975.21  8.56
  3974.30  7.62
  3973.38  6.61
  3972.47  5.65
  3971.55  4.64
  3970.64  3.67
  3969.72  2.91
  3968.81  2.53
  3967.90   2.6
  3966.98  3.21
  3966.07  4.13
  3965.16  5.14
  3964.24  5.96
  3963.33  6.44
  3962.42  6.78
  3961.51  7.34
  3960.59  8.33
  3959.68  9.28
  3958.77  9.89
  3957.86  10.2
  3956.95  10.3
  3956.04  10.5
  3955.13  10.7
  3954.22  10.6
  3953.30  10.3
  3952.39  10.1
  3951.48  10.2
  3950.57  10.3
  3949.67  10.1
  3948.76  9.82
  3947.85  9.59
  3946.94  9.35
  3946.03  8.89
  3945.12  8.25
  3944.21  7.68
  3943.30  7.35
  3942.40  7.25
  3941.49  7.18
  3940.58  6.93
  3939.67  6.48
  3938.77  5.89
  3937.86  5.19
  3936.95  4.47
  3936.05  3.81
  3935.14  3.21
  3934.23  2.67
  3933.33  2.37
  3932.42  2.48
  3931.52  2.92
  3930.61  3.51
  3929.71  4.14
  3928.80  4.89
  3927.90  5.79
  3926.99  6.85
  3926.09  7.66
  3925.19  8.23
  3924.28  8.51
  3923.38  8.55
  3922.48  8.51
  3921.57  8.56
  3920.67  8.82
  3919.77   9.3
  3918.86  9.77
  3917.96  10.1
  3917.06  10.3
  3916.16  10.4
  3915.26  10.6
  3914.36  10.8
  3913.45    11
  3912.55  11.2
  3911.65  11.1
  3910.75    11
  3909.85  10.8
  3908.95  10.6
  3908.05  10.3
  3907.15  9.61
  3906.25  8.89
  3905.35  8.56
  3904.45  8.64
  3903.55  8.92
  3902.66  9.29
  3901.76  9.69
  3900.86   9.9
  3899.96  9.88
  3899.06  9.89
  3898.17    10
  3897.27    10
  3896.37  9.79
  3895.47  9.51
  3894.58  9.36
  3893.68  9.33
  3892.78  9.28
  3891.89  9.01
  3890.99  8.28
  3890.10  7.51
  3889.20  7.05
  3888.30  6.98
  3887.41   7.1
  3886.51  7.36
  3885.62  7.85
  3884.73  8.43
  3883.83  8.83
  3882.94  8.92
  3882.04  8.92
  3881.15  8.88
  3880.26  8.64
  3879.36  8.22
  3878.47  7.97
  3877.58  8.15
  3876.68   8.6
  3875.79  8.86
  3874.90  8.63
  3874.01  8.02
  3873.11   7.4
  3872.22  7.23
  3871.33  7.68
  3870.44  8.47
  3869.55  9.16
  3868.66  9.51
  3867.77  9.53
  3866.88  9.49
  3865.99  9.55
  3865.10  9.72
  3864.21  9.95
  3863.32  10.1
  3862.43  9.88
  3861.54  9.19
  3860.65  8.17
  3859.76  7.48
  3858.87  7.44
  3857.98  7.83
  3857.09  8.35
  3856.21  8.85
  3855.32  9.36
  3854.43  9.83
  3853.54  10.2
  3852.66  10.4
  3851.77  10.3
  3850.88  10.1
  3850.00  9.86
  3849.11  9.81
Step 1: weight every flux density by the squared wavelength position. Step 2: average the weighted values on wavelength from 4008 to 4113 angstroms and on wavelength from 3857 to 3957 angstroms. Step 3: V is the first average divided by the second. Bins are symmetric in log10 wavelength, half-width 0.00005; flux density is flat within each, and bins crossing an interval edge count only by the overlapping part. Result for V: 1.58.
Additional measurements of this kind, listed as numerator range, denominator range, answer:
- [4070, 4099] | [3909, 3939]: 1.84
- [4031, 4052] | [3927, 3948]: 2.26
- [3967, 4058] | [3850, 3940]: 1.45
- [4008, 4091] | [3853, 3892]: 1.58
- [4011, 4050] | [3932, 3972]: 1.86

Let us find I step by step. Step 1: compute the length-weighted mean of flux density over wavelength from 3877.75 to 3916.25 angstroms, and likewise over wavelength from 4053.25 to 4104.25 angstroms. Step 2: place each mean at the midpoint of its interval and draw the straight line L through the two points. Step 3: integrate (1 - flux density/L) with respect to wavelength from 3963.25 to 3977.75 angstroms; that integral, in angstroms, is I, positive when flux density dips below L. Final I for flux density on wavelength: 6.6 angstroms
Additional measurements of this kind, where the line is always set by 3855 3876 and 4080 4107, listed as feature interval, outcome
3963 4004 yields 4.03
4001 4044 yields -4.42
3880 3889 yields 0.89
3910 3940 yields 7.37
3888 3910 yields 0.11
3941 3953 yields 1.34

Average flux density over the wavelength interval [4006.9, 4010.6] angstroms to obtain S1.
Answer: 12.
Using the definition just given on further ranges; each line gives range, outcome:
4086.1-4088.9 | 14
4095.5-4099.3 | 11.8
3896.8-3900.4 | 9.94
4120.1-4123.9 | 13.4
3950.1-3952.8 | 10.2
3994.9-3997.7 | 11.5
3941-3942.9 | 7.23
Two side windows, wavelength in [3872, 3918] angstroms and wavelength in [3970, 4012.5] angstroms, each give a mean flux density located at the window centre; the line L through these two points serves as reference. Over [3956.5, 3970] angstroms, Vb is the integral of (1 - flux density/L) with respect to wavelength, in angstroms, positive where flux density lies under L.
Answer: 5.3 angstroms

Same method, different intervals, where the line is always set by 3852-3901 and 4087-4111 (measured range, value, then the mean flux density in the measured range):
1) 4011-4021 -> -1.34 angstroms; 12.6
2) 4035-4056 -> -1.49 angstroms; 12.4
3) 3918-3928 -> 1.22 angstroms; 8.39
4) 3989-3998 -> -0.99 angstroms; 11.9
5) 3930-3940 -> 6.04 angstroms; 3.88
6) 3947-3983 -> 7.00 angstroms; 8.26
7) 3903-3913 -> -0.68 angstroms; 9.97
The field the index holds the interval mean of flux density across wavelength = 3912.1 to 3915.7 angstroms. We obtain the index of 10.9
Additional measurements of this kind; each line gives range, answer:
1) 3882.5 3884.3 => 8.86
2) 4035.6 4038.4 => 12.9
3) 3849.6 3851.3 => 10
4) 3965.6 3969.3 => 3.13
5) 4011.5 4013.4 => 12.5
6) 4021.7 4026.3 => 13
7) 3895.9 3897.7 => 9.86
